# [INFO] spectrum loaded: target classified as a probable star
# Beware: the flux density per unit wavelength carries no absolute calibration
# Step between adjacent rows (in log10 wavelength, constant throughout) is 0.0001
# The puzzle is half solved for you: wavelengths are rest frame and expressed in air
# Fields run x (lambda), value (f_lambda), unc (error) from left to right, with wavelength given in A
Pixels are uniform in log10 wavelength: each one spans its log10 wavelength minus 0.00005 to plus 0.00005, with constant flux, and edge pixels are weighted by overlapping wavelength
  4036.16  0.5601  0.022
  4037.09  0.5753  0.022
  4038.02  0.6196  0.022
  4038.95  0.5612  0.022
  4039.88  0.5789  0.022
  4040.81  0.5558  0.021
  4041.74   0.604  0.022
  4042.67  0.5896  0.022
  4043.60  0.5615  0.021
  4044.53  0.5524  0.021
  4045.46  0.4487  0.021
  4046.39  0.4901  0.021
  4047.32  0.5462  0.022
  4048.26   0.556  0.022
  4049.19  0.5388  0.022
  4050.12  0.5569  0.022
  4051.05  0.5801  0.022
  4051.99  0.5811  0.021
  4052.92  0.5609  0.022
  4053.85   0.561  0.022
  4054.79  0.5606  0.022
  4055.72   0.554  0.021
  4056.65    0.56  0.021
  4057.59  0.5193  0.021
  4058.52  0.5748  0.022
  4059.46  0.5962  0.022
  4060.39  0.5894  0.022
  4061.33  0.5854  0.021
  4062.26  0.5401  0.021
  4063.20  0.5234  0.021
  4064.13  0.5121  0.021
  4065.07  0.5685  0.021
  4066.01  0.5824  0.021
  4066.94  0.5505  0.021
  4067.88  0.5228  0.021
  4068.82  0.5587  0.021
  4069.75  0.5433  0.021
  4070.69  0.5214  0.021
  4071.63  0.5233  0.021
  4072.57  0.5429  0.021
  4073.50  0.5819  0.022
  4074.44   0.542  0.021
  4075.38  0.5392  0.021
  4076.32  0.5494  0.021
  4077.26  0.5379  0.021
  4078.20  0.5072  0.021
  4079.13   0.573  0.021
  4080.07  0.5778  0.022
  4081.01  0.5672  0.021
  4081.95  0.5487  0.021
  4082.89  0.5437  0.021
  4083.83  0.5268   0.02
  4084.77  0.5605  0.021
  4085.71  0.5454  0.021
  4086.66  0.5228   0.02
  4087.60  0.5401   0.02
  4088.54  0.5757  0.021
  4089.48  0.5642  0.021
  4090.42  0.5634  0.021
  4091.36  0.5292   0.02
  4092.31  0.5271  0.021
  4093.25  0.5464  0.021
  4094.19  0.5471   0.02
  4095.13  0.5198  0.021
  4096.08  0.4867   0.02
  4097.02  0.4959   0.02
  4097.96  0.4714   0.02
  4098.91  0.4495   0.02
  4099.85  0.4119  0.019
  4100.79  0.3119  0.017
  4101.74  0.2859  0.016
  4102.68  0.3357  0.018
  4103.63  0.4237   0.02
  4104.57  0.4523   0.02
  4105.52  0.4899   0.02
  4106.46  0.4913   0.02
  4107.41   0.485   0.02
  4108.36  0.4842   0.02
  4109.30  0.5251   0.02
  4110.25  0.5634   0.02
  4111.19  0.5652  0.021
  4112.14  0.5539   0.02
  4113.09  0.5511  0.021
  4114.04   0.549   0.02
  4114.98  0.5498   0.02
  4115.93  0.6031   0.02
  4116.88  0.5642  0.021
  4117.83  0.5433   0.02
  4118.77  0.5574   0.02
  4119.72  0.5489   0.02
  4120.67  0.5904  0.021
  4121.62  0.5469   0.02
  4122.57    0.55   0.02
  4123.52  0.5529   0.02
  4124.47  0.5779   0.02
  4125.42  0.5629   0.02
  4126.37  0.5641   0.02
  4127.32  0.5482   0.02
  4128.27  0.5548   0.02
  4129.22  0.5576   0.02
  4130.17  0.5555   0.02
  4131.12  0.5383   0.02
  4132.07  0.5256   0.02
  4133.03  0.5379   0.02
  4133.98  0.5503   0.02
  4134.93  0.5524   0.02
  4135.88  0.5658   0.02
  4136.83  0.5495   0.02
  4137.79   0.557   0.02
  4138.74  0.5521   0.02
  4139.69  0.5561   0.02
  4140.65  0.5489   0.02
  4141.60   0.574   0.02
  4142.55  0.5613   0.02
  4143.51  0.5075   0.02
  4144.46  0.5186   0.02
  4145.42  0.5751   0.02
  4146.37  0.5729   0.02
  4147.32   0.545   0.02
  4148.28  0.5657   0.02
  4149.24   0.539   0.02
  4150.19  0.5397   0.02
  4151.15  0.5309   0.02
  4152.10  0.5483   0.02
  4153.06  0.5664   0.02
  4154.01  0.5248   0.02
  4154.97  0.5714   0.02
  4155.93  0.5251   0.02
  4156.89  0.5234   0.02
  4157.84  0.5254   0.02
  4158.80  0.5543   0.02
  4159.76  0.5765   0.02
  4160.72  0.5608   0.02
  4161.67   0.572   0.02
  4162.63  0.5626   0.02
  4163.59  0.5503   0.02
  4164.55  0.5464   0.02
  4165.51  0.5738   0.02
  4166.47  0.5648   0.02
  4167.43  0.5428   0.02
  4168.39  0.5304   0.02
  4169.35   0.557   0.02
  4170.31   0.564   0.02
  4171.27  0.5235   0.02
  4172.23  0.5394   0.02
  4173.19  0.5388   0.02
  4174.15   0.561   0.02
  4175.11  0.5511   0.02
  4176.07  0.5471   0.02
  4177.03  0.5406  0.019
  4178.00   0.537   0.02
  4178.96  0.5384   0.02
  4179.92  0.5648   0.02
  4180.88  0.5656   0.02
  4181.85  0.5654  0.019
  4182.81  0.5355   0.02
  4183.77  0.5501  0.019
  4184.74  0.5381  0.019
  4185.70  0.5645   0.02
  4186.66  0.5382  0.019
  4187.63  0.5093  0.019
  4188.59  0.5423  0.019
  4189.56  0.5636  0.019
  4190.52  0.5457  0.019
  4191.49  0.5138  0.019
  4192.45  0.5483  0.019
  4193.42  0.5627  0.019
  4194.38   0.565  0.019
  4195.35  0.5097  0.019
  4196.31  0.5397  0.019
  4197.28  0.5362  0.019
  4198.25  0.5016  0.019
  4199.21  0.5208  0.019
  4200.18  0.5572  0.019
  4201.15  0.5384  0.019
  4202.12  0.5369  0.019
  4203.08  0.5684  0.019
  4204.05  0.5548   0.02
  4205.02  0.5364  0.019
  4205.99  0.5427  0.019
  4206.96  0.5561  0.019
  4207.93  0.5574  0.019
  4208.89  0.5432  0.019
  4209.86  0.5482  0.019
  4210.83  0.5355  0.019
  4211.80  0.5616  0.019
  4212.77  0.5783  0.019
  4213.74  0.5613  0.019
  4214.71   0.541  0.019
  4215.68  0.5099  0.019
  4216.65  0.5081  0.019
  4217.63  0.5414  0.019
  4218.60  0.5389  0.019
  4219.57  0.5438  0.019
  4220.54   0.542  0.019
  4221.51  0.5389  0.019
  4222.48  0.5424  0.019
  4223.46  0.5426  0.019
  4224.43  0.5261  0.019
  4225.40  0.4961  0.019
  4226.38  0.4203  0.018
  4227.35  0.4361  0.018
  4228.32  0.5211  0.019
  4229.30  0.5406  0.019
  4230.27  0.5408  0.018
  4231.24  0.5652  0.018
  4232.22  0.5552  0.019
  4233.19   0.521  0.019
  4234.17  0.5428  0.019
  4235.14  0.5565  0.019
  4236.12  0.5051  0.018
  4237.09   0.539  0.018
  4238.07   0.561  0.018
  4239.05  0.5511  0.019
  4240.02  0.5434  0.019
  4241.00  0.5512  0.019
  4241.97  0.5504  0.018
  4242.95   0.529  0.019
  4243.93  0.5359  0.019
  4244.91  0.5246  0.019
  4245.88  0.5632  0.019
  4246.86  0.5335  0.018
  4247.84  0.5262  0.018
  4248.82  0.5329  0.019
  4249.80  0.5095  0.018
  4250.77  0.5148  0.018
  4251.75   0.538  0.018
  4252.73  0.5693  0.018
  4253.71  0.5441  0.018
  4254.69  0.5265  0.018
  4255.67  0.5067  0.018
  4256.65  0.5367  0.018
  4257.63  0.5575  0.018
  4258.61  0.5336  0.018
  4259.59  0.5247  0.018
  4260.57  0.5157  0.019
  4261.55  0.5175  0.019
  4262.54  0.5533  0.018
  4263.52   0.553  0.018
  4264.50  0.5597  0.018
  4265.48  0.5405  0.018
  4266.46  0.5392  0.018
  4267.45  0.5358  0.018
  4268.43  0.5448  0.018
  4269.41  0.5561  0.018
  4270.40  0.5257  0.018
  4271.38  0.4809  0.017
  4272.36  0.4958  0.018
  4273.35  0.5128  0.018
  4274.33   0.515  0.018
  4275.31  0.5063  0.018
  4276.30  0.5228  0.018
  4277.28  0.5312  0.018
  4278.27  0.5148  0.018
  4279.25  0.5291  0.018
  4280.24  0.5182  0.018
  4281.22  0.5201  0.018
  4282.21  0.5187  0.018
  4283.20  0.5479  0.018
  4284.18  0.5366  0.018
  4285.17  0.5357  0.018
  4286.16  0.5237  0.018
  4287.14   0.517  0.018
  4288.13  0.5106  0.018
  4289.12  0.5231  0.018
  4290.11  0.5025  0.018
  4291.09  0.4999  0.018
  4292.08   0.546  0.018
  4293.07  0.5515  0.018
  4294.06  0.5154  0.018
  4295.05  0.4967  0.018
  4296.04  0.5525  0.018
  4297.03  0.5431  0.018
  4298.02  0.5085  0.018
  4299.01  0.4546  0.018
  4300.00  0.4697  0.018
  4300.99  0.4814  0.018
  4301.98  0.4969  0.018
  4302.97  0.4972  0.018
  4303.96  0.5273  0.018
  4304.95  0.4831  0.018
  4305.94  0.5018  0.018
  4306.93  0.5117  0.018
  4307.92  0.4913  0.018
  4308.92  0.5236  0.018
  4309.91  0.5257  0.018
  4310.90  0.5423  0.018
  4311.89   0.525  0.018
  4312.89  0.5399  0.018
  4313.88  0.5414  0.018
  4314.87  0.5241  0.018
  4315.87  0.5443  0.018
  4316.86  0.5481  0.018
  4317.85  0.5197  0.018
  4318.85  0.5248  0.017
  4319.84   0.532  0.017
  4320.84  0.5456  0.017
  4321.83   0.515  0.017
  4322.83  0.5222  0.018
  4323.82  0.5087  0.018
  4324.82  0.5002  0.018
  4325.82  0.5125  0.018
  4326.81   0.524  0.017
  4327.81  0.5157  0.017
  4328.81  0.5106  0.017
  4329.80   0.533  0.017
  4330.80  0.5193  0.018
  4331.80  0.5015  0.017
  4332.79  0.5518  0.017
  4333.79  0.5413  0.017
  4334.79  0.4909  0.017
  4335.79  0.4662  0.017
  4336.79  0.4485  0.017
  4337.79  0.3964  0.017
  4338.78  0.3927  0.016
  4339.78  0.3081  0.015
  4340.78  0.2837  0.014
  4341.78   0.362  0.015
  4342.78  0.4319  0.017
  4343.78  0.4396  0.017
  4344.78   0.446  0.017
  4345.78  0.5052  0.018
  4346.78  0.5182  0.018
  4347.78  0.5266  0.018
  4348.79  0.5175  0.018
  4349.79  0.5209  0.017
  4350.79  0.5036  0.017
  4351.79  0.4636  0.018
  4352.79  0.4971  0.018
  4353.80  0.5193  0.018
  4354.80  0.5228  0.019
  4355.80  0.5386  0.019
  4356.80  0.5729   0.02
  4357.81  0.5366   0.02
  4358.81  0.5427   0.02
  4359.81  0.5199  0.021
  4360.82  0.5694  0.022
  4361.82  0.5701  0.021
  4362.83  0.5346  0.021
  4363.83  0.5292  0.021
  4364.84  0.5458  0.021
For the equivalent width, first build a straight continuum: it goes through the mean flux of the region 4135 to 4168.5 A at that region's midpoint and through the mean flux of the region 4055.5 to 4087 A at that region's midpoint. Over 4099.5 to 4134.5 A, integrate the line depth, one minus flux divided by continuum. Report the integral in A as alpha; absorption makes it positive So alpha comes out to 2.0 A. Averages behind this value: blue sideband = 0.55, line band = 0.518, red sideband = 0.551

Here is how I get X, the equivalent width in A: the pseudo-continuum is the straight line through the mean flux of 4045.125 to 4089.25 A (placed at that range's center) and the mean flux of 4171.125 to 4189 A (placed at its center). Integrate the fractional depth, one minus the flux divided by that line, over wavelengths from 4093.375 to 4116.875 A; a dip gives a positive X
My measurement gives 2.6 A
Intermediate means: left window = 0.549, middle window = 0.486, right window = 0.545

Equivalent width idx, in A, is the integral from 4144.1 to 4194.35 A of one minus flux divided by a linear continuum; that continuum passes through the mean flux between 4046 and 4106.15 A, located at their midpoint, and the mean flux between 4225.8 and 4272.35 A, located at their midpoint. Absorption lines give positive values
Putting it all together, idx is -1.77 A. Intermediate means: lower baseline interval 0.527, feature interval 0.549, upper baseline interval 0.532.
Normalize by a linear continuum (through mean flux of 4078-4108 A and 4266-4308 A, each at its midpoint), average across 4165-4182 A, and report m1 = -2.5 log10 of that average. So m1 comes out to -0.09 mag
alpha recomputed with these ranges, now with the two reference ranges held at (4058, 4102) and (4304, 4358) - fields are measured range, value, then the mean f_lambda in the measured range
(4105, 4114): 0.0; 0.524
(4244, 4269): -1.4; 0.536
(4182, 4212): -1.6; 0.543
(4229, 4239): -0.6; 0.543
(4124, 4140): -0.9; 0.553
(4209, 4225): -0.9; 0.541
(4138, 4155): -0.9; 0.55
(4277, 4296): -0.8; 0.524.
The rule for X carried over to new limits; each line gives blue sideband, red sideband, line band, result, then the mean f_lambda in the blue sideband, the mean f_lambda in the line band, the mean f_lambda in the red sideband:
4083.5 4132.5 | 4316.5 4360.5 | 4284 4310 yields -0.7 A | 0.52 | 0.511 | 0.493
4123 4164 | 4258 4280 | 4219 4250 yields 0.2 A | 0.551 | 0.531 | 0.528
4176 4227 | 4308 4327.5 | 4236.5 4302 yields 0.5 A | 0.539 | 0.527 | 0.526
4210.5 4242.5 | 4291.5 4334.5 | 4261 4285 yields -0.1 A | 0.534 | 0.528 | 0.519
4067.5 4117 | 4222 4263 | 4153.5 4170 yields -0.9 A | 0.518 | 0.551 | 0.531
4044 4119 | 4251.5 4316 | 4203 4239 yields -0.7 A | 0.529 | 0.535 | 0.523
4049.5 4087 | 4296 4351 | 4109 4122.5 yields -0.4 A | 0.552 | 0.558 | 0.495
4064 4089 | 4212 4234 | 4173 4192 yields -0.4 A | 0.547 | 0.546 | 0.528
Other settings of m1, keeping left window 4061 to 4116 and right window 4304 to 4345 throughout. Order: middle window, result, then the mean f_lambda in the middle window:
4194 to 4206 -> -0.07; 0.538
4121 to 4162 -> -0.08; 0.551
